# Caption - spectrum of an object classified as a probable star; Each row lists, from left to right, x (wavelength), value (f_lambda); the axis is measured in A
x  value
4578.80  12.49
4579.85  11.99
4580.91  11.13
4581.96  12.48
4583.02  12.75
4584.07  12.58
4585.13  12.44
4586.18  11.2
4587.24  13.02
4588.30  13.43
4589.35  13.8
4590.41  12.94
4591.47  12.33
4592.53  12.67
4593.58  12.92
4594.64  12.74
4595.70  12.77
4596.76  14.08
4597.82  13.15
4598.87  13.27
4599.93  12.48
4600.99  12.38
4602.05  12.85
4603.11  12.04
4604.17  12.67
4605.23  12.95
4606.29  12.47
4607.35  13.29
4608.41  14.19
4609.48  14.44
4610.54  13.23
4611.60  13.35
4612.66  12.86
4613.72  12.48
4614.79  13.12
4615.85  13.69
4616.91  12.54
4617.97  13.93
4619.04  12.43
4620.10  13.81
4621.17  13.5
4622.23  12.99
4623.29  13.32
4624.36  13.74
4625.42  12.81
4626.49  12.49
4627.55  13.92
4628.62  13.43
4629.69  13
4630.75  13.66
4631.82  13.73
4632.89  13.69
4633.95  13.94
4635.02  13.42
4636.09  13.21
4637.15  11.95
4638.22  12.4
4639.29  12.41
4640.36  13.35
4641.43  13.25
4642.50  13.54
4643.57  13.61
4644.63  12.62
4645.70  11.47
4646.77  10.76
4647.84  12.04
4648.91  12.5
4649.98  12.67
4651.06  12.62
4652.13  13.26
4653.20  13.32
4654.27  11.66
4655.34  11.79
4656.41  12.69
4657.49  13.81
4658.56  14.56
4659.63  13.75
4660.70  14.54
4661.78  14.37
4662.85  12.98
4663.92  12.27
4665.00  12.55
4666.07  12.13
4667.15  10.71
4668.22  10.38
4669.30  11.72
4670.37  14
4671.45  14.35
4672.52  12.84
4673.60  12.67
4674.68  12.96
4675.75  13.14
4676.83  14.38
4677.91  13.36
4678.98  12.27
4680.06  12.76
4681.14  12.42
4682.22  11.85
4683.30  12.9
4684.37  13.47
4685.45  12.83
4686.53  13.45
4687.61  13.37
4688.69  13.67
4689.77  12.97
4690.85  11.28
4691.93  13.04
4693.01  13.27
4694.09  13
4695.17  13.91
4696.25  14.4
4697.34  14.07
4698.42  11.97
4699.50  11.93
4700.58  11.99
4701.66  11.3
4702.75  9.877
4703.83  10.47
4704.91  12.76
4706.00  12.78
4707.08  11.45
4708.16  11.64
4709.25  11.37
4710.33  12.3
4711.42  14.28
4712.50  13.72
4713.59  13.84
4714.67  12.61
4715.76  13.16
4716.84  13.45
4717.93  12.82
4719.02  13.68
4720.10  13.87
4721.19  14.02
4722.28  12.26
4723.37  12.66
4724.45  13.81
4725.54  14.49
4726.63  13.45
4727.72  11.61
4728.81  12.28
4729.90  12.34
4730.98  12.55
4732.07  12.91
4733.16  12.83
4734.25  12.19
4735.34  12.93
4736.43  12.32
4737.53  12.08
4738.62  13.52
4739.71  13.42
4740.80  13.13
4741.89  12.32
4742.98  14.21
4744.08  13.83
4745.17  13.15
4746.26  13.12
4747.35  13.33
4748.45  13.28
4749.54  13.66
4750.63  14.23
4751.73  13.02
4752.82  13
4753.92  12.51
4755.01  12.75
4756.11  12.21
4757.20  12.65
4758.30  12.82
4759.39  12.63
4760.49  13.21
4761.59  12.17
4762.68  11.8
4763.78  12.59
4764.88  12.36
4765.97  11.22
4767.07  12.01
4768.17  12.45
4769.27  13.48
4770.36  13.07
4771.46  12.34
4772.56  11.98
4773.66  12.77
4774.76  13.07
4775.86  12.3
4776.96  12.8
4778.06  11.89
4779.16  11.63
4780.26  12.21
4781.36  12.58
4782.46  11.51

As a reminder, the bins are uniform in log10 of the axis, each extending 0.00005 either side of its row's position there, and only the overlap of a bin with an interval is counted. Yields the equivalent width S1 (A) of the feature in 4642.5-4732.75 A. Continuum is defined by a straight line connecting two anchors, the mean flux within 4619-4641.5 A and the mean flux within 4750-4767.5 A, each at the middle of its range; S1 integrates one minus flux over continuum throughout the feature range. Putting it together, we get 1.0 A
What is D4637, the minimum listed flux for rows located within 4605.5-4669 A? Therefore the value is 10.38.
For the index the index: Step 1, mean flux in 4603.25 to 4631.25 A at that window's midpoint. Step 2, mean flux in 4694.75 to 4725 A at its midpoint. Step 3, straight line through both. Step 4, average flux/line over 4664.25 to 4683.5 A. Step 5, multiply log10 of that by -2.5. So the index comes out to 0.03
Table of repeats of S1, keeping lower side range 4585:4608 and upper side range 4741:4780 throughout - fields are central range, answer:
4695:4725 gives 0.1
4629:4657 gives 0.0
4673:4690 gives -0.3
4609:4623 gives -0.5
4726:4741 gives 0.1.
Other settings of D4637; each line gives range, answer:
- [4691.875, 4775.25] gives 9.877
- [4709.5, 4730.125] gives 11.61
